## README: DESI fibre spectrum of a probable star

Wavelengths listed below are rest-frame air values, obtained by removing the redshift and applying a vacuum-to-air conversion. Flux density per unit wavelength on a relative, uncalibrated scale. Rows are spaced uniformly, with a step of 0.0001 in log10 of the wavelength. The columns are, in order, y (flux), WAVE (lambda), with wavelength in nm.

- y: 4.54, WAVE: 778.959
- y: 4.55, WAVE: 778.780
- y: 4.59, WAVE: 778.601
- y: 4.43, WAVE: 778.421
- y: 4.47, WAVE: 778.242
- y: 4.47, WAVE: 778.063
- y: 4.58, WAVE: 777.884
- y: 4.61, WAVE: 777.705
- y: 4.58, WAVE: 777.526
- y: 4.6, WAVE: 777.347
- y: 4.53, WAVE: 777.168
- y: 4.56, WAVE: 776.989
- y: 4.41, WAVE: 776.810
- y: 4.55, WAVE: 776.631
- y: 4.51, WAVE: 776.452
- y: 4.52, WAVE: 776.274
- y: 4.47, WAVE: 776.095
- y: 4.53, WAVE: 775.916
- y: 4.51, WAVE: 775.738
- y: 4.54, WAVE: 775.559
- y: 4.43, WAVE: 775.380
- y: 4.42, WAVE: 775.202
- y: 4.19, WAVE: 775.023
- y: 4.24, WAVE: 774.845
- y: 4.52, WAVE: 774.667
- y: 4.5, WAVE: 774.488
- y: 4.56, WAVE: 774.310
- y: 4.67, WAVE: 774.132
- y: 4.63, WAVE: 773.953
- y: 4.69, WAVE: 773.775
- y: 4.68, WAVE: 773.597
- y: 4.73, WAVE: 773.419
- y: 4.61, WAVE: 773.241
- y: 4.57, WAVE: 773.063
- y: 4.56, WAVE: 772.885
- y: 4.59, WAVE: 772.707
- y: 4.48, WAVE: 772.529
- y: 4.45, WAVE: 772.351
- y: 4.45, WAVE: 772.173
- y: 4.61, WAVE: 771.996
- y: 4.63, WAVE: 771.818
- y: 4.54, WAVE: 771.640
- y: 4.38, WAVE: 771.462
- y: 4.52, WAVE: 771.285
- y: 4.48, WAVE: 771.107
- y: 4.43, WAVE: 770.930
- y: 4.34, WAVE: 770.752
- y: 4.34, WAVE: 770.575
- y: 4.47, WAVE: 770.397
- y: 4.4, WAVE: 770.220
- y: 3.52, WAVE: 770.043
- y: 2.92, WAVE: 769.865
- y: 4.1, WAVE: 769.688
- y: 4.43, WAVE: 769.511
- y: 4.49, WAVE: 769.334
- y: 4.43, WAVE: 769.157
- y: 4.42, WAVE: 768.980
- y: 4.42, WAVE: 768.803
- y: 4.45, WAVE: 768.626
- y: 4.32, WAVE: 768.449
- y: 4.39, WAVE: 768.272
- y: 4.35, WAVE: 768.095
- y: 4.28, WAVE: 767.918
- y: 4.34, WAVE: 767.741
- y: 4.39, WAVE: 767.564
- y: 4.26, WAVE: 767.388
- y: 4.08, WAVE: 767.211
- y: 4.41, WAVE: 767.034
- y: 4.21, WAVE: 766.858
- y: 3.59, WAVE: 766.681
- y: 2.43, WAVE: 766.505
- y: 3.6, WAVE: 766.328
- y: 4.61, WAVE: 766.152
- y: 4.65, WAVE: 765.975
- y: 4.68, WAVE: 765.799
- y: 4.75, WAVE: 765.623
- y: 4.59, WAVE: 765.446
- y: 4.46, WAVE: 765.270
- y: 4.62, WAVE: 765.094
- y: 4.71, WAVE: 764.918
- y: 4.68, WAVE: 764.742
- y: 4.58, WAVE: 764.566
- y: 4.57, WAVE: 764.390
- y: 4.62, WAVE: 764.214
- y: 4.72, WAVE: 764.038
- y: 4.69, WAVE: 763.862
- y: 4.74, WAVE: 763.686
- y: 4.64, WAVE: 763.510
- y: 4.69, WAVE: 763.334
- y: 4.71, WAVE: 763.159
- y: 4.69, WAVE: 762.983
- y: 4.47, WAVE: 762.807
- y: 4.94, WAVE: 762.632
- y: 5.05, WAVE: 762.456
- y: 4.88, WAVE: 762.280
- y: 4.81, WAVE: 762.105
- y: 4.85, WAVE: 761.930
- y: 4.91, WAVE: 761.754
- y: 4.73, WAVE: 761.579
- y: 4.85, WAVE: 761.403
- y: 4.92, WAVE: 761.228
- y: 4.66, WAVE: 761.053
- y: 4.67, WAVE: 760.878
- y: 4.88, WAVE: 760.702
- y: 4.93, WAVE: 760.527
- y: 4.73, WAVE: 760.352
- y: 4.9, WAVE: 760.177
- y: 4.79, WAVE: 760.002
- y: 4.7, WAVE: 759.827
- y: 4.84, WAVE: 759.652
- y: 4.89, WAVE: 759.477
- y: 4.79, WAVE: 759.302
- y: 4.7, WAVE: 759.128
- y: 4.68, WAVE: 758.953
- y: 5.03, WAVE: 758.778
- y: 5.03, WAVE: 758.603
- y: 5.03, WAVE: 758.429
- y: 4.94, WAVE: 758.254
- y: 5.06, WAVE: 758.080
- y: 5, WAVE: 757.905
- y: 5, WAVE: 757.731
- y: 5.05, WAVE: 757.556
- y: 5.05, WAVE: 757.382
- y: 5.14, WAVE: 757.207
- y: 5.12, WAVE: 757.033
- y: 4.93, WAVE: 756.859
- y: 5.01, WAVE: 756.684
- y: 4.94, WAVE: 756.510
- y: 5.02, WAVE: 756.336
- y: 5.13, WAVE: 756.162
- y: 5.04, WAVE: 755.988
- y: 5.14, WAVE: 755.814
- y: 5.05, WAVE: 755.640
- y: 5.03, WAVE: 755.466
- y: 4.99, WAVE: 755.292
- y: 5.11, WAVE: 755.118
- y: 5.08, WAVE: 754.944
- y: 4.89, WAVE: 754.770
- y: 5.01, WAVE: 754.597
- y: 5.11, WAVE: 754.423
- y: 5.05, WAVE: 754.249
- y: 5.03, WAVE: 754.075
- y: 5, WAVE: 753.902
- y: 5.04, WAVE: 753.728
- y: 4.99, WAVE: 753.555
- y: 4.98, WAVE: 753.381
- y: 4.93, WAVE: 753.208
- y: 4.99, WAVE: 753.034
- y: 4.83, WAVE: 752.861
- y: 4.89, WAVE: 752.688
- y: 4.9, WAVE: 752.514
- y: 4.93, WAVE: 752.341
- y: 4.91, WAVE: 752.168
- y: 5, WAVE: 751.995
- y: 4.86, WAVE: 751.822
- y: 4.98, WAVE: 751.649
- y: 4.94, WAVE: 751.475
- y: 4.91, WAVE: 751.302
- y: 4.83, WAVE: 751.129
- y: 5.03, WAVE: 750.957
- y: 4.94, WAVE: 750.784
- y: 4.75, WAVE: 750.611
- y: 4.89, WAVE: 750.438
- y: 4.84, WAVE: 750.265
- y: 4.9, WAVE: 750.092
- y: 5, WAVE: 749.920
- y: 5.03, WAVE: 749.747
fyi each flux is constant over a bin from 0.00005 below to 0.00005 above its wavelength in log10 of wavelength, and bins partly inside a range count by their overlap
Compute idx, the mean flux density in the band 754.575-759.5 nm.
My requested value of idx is 5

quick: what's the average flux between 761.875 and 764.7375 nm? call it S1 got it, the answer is 4.73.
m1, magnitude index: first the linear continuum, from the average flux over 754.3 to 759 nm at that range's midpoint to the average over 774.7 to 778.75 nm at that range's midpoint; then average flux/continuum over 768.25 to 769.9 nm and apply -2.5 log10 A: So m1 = 0.10 mag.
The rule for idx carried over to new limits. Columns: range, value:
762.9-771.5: 4.36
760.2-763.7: 4.79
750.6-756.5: 4.98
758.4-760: 4.85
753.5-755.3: 5.03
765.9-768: 4.07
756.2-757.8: 5.03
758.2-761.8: 4.84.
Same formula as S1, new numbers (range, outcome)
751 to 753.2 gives 4.92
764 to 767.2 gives 4.35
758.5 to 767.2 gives 4.63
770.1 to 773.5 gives 4.49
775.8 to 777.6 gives 4.53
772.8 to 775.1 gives 4.55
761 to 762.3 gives 4.83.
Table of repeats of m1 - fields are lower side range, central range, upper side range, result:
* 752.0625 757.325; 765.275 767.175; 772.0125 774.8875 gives 0.14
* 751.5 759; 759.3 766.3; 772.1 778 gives 0.02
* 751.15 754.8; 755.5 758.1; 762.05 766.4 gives -0.04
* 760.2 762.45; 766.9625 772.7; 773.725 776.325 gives 0.07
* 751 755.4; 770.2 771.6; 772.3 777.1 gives 0.04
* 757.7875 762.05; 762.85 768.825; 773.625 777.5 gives 0.08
